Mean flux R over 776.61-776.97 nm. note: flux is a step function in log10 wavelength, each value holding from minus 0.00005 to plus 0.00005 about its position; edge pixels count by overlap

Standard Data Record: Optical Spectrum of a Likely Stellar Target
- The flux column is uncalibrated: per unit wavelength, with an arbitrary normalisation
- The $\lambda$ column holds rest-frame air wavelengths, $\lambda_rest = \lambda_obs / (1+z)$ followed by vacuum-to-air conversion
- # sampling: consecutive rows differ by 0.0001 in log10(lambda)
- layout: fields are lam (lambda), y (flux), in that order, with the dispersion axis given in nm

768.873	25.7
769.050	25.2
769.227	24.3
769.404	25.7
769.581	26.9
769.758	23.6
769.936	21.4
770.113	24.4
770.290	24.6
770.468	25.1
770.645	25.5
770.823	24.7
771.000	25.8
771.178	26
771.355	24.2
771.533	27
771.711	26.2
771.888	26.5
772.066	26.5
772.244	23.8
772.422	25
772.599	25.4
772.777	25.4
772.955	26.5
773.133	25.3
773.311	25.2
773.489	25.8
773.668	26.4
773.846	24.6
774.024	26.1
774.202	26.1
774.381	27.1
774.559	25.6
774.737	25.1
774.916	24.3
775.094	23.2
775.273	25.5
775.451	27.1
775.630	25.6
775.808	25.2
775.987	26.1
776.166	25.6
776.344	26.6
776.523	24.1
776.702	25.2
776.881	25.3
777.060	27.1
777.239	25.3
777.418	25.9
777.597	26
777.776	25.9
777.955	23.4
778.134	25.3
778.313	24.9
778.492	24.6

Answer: 25.2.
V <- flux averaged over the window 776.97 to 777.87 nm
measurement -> 26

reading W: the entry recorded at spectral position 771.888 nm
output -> 26.5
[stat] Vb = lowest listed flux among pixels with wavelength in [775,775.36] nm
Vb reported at 23.2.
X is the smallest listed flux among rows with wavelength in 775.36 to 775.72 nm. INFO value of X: 25.6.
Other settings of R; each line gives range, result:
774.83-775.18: 23.8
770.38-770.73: 25.3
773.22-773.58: 25.4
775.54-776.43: 25.8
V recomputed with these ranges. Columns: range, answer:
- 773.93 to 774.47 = 26.4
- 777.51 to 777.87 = 25.9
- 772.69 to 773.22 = 25.7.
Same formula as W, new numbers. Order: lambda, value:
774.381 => 27.1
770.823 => 24.7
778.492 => 24.6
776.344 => 26.6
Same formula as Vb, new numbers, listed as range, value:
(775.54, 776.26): 25.2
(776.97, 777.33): 25.3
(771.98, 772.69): 23.8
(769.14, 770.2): 21.4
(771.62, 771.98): 26.2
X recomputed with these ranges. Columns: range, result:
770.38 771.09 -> 24.7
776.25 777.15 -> 24.1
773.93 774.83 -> 25.1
